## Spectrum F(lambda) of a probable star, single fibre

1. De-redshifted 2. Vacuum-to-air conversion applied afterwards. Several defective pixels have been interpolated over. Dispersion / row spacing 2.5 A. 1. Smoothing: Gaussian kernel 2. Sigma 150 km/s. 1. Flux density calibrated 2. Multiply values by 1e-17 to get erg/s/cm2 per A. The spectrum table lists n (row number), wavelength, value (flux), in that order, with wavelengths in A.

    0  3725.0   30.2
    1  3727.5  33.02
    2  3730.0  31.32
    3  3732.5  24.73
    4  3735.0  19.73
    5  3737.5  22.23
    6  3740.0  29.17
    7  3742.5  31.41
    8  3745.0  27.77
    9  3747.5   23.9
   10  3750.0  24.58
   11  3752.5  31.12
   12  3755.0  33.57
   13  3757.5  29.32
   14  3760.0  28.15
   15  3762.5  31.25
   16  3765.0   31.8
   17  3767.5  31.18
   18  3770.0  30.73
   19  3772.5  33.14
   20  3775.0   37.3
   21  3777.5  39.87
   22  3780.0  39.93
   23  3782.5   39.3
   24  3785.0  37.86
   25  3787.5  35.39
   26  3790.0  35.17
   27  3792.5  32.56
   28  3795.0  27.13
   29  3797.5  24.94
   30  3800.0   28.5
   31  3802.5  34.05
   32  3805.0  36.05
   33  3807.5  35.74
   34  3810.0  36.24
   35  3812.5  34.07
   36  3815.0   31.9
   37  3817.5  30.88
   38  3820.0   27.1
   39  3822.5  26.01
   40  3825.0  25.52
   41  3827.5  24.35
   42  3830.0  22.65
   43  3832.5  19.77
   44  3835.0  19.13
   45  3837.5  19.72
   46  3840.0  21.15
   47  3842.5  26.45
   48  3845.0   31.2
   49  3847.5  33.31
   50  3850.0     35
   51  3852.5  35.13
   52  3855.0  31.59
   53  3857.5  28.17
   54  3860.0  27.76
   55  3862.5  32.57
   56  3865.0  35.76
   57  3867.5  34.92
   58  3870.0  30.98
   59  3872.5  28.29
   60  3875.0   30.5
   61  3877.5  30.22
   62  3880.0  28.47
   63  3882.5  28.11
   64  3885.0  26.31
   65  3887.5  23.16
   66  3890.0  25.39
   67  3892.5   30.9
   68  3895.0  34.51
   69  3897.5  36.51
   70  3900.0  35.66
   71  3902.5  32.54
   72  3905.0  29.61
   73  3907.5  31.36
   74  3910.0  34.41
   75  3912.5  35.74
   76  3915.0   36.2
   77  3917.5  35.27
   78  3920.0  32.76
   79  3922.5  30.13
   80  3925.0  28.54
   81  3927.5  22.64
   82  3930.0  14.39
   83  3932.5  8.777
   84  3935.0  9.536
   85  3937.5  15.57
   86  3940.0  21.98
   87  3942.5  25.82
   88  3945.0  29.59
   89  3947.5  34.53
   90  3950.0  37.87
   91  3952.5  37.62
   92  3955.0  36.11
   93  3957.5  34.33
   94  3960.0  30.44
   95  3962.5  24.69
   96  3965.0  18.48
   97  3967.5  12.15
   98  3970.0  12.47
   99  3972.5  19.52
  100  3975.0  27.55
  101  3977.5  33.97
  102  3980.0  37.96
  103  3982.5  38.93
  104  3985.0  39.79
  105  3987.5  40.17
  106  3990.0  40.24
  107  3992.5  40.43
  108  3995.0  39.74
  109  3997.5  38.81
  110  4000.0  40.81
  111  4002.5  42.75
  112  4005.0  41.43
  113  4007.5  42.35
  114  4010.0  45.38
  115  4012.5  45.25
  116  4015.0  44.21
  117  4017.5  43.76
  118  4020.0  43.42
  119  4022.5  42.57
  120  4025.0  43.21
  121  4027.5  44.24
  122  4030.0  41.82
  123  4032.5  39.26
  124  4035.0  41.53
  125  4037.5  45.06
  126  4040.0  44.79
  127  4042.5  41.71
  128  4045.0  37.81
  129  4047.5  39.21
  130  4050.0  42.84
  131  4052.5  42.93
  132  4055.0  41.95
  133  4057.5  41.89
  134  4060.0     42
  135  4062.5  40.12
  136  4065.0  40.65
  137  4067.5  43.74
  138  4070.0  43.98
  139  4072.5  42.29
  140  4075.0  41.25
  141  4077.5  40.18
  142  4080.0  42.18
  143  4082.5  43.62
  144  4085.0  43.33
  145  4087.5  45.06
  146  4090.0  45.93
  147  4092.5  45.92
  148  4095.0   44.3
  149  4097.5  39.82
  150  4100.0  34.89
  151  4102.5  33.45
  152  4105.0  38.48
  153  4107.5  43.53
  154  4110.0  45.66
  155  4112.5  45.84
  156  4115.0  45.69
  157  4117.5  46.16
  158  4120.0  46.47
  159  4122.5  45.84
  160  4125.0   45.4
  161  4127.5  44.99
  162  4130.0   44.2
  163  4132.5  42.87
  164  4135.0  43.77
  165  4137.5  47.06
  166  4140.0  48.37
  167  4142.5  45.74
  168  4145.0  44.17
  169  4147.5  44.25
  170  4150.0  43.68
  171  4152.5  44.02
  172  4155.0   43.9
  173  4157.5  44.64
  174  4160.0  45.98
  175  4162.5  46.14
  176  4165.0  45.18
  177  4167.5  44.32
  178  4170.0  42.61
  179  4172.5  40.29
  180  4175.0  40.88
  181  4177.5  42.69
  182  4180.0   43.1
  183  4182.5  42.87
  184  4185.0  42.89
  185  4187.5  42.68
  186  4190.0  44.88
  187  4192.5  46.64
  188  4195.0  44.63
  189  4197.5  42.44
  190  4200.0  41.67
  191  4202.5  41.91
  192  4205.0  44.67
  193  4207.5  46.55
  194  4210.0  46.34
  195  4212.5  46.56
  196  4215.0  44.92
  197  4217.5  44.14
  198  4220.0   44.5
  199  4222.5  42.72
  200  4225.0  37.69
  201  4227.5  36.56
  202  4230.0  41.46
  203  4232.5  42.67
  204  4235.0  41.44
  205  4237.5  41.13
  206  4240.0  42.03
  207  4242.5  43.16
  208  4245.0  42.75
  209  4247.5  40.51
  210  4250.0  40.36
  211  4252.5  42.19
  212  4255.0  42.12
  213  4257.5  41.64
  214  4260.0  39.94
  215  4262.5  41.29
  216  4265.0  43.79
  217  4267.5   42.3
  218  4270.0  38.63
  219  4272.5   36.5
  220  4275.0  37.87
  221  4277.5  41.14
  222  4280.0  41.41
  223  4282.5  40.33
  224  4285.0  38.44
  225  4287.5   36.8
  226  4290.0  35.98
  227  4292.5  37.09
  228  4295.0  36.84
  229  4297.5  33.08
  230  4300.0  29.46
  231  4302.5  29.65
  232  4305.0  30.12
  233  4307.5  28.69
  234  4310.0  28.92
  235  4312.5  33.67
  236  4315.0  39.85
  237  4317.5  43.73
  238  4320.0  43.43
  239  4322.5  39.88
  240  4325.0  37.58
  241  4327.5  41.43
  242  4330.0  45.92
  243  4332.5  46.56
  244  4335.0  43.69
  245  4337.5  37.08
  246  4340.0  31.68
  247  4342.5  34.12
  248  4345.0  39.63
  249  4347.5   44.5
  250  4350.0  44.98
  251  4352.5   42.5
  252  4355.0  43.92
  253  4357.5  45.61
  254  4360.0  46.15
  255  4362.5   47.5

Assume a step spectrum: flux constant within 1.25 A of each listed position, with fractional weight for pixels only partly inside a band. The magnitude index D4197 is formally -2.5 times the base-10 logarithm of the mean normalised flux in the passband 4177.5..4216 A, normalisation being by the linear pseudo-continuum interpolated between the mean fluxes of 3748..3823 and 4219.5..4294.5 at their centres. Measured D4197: -0.12 mag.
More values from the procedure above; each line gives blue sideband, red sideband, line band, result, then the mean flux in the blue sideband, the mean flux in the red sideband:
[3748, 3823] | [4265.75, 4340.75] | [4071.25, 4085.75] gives -0.188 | 32.5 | 37.7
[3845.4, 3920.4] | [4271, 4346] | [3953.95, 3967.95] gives 0.221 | 31.7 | 37.3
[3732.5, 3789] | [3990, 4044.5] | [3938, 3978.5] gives 0.418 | 31.2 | 42.4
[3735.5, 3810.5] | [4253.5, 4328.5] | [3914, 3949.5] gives 0.326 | 31.8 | 37.7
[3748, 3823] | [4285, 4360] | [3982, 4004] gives -0.160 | 32.5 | 38.3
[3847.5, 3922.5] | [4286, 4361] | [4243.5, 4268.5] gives -0.119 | 31.7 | 38.4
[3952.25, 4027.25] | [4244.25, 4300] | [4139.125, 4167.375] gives -0.186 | 36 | 39.3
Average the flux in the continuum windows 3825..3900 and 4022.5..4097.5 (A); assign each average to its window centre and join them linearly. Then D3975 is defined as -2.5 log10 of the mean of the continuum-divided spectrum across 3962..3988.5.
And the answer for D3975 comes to 0.30 mag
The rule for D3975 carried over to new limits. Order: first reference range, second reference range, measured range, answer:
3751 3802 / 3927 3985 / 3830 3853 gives 0.15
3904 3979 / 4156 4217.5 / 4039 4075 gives -0.20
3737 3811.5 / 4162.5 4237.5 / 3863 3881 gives 0.11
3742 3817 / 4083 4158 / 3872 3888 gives 0.26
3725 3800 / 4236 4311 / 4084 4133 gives -0.21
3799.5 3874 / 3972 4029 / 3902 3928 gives 0.08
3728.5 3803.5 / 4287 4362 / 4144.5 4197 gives -0.20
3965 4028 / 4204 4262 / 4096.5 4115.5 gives -0.03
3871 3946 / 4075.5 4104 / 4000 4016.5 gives -0.22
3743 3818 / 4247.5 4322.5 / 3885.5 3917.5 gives 0.05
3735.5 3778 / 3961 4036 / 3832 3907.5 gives 0.13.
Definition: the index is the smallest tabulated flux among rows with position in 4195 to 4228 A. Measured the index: 36.56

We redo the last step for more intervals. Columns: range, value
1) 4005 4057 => 37.81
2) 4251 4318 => 28.69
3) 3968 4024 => 12.47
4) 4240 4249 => 40.51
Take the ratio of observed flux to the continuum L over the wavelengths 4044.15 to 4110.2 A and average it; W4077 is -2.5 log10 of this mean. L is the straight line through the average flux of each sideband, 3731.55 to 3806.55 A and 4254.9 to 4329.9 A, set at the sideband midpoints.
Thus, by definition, -0.19 mag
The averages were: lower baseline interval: 31.1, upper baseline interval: 37.8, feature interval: 41.7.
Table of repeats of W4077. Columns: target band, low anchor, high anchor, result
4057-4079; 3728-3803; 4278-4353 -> -0.20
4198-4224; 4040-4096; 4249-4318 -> -0.13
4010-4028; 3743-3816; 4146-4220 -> -0.12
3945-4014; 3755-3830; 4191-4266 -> 0.07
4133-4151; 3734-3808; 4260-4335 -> -0.24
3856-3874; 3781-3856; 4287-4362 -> -0.02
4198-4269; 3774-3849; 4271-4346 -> -0.17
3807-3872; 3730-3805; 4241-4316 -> 0.10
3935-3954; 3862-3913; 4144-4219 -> 0.21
